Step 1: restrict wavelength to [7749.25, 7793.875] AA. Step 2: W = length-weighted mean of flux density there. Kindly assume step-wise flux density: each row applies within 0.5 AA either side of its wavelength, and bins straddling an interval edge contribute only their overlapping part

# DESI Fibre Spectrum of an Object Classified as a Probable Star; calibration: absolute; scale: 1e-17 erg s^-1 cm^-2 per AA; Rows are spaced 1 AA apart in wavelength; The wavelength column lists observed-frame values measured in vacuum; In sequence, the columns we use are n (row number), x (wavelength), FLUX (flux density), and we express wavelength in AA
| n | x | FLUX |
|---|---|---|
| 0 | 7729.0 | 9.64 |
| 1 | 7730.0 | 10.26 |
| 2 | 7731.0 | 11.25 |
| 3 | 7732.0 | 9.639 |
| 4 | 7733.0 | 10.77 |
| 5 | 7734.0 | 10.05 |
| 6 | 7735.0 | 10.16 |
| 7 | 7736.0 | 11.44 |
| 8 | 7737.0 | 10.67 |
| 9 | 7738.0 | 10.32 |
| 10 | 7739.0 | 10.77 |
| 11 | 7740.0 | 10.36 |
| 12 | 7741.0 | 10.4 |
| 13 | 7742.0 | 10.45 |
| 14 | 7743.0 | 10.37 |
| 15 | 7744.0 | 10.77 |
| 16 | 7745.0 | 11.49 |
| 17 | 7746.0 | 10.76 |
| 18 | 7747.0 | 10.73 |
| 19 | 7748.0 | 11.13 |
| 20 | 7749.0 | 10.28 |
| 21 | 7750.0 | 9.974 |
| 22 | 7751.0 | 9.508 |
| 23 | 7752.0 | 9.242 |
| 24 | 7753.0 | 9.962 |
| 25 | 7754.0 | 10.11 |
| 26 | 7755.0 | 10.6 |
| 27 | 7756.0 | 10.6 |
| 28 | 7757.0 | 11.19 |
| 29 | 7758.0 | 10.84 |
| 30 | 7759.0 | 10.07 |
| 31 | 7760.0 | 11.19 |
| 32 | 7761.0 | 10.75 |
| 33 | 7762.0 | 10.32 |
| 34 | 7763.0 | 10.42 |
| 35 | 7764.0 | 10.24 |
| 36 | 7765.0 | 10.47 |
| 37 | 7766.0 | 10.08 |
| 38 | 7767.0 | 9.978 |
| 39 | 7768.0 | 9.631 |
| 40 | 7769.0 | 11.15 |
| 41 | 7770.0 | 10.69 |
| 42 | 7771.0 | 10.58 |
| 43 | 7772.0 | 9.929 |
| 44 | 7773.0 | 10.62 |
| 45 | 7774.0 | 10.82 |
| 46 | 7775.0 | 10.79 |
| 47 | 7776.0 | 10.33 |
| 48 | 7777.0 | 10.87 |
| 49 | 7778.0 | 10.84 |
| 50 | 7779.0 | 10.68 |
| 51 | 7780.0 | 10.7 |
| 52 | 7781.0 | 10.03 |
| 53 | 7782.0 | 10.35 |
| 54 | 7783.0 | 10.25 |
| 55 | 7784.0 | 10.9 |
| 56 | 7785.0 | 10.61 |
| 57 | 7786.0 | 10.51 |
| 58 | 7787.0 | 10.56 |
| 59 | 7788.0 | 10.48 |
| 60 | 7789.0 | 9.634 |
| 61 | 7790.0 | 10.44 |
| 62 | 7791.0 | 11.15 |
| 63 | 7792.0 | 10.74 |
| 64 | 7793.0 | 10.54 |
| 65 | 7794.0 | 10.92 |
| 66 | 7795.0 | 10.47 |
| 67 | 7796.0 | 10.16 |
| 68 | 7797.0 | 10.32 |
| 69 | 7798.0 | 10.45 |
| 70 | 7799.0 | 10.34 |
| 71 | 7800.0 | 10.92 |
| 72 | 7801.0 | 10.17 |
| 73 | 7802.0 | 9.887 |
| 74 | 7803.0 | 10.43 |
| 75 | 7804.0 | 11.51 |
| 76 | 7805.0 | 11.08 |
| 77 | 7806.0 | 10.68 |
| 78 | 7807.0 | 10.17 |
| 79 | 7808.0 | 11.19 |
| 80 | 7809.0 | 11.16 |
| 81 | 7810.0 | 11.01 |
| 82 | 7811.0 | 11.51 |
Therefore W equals 10.4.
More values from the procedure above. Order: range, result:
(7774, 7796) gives 10.6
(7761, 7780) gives 10.5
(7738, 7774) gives 10.5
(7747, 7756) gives 10.2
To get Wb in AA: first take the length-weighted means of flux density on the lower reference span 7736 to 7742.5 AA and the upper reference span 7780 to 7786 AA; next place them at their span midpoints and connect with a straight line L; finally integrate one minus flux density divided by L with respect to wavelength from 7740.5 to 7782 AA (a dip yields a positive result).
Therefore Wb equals 0.1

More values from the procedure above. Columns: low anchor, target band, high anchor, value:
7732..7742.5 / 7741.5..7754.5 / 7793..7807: 0.2 AA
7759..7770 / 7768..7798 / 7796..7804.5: -0.2 AA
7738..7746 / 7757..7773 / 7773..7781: 0.3 AA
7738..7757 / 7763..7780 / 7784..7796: 0.0 AA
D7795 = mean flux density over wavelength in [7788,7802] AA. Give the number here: 10.5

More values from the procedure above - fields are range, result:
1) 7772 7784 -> 10.6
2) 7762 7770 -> 10.3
